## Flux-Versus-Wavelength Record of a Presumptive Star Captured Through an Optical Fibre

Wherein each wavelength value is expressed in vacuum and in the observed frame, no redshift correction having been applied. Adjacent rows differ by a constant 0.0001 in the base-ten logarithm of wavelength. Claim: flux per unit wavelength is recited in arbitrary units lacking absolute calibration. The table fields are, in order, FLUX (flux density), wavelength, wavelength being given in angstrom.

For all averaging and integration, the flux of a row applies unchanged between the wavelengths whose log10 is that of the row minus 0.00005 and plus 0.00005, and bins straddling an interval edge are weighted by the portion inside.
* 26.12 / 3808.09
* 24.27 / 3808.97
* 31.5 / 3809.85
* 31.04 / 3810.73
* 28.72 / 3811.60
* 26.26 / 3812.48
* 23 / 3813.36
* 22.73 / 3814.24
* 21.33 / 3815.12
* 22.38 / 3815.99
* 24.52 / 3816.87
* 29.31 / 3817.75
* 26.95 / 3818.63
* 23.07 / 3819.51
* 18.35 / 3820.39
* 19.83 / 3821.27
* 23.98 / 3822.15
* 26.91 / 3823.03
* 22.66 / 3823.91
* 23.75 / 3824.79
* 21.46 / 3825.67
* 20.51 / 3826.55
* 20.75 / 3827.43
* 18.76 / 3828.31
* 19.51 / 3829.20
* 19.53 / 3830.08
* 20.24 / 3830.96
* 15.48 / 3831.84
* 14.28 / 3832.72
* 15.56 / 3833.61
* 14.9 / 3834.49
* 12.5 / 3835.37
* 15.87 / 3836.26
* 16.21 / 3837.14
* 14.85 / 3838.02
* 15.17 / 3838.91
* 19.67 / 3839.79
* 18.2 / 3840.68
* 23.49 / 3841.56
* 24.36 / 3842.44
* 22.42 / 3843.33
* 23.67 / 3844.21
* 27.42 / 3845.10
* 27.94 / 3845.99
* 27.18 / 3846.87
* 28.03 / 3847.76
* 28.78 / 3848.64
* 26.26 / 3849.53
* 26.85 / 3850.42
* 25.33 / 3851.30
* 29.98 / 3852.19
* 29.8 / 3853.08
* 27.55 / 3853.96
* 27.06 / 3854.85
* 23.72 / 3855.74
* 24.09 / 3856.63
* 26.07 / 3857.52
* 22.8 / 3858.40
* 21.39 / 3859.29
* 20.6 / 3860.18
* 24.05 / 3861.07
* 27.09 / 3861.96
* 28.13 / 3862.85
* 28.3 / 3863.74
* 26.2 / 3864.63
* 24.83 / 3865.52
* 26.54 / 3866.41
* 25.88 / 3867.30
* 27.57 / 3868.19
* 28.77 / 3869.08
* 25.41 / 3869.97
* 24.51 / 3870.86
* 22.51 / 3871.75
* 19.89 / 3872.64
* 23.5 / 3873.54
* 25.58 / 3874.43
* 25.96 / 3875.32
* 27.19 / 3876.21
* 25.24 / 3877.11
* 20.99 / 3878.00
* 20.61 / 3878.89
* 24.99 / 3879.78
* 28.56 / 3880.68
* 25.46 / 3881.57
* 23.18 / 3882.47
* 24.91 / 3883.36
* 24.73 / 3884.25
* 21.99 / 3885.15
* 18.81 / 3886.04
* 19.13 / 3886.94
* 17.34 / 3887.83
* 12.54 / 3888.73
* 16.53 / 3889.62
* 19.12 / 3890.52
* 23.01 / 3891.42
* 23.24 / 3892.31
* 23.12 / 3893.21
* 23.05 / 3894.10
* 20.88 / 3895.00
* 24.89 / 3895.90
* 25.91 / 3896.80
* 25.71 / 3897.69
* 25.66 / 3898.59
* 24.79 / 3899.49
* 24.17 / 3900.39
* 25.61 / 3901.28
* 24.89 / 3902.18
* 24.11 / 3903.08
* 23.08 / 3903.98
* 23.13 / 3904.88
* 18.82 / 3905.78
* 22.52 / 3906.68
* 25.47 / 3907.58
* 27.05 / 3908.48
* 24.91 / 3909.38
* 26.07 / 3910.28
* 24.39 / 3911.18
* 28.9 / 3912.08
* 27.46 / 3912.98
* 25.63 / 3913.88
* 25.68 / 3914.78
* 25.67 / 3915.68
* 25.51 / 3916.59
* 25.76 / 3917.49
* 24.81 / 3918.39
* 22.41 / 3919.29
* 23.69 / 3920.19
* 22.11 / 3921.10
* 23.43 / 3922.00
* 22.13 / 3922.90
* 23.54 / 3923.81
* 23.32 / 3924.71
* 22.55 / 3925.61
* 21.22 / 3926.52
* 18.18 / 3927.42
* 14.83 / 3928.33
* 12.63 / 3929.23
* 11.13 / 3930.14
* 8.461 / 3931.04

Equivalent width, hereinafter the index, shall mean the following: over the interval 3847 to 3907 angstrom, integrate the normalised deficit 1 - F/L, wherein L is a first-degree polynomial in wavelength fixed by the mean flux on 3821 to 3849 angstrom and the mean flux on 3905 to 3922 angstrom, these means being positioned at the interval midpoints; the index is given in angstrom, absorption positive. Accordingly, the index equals -3.71 angstrom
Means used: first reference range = 20.7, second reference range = 24.8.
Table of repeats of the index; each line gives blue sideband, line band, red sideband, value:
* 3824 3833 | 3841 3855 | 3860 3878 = -2.59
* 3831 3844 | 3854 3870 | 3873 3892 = -4.25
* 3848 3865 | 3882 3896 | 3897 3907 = 2.05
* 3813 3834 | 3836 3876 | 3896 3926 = -3.33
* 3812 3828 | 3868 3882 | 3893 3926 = -0.49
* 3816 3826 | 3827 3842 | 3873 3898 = 3.91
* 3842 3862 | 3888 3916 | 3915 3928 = 0.17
